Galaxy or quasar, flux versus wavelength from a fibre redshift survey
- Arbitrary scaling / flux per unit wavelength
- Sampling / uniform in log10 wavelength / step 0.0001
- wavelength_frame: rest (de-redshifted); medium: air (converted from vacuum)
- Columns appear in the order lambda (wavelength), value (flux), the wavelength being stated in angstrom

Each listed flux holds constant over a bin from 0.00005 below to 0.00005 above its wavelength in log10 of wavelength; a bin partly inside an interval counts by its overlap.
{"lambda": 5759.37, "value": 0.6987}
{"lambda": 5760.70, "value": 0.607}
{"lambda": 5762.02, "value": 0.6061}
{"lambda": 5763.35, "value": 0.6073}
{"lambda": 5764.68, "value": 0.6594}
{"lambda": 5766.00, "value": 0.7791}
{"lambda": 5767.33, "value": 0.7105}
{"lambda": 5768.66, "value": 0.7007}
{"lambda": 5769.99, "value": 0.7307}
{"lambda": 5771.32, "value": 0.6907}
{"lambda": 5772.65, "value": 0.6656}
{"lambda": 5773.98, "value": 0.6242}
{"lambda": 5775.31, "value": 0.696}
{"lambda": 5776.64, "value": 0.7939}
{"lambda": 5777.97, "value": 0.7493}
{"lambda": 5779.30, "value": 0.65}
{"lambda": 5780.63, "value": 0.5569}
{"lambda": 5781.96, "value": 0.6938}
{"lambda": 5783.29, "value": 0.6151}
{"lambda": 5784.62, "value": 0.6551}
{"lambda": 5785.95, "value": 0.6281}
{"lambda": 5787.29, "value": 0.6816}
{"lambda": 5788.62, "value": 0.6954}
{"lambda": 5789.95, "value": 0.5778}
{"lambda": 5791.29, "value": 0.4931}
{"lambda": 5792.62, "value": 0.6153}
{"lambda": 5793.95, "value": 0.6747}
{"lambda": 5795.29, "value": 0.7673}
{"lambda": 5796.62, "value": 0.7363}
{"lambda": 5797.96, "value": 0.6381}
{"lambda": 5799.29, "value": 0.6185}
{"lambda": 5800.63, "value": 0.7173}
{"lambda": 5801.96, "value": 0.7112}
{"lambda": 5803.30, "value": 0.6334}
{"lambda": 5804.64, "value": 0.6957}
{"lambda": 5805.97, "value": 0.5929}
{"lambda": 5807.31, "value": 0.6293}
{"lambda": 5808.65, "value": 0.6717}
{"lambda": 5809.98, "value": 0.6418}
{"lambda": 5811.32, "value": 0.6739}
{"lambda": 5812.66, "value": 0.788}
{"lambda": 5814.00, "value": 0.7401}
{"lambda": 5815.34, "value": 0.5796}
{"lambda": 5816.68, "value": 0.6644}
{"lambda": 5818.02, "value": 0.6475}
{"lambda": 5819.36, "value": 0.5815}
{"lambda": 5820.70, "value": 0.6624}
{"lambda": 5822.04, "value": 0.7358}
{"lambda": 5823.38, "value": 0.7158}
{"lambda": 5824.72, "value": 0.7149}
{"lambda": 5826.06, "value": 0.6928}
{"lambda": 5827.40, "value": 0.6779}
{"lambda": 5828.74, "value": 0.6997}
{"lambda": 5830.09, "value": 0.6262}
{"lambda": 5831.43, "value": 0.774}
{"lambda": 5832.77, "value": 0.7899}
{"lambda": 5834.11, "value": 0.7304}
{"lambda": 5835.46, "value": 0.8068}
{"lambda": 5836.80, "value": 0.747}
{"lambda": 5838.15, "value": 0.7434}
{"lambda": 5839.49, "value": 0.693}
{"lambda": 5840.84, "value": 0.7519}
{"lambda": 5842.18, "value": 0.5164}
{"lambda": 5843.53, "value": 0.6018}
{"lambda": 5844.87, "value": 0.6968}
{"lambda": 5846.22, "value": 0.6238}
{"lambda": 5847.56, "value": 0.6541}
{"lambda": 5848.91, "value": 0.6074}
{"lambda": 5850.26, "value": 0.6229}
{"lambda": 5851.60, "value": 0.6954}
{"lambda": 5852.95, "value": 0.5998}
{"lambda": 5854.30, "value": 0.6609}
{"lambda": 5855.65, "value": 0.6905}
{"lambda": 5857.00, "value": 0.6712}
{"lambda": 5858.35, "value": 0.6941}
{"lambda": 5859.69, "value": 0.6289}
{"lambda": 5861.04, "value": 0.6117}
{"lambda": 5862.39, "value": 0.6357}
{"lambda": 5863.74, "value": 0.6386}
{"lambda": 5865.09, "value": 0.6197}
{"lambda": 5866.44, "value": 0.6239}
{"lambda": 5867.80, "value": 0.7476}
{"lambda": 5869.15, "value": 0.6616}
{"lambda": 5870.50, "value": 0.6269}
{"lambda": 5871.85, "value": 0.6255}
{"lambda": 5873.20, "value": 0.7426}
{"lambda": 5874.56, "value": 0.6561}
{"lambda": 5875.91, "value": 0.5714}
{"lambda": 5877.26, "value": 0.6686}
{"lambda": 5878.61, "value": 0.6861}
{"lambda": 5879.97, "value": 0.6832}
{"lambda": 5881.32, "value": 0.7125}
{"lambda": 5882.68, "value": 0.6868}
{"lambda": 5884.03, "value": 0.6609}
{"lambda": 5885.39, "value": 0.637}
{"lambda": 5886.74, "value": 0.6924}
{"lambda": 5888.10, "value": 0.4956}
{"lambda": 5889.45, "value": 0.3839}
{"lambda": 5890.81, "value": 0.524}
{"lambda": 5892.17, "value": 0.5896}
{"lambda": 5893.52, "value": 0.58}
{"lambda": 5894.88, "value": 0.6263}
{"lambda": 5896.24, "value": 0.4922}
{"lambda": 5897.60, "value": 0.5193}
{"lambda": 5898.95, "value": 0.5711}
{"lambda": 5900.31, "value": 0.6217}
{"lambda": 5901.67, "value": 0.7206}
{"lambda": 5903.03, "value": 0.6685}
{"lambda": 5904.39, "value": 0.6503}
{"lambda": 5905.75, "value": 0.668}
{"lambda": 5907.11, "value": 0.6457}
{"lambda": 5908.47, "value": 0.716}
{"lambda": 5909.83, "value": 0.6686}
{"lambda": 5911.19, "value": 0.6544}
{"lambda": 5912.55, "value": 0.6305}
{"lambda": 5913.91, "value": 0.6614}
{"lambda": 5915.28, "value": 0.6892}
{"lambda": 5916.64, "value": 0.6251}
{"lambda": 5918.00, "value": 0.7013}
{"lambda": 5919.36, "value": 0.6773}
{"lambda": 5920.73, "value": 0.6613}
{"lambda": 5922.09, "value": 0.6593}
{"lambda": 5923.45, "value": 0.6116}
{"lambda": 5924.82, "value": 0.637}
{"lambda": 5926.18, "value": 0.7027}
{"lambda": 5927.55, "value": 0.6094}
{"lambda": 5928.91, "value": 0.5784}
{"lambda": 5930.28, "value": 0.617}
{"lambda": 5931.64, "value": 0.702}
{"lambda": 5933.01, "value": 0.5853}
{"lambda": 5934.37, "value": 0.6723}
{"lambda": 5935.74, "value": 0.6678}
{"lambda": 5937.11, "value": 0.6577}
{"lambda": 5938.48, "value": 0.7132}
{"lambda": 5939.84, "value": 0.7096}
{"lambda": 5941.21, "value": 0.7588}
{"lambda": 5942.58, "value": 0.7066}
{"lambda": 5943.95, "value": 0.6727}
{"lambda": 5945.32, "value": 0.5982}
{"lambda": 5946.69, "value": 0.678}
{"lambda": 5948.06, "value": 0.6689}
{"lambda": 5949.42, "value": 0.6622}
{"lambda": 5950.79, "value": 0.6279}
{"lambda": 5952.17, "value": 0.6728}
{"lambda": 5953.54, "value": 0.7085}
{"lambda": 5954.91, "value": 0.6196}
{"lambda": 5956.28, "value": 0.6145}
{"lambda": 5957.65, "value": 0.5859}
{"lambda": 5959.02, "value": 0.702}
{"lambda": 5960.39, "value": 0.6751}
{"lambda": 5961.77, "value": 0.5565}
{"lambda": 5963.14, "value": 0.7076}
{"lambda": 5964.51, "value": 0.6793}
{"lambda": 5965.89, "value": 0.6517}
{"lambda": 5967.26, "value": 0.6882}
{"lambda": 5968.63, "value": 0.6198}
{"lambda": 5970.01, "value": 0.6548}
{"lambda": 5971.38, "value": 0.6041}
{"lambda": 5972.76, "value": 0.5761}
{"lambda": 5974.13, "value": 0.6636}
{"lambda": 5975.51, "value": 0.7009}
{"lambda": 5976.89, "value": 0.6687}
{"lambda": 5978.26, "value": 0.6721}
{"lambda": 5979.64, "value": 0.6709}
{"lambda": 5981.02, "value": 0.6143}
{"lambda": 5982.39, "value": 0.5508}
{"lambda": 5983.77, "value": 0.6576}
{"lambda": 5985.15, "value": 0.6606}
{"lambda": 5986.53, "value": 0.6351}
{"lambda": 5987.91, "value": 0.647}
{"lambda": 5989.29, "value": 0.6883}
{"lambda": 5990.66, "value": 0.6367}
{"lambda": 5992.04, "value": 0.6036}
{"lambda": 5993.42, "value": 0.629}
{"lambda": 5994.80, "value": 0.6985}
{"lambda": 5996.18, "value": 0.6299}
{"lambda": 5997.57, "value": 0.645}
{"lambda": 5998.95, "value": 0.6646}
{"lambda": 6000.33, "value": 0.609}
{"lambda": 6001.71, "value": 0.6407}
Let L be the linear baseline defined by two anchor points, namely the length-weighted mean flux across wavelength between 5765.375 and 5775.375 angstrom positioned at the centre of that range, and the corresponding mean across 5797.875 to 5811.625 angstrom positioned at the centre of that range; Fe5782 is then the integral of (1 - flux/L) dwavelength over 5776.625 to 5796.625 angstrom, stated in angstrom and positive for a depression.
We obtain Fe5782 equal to 0.7 angstrom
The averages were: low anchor 0.699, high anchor 0.657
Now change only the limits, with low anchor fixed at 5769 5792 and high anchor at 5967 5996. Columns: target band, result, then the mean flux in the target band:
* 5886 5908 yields 1.97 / 0.592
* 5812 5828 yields -0.66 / 0.683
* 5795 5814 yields -0.66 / 0.68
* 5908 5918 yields -0.25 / 0.665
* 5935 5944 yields -0.73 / 0.699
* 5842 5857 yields 0.34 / 0.639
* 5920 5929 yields 0.10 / 0.641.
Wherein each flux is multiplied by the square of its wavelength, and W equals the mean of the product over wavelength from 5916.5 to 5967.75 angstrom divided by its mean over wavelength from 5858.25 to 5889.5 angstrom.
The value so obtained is 1.04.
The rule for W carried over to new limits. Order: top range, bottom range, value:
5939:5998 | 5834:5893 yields 1.04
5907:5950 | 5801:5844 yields 1.00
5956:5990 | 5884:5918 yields 1.07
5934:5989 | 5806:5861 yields 1.01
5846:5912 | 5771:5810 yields 0.99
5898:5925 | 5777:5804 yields 1.04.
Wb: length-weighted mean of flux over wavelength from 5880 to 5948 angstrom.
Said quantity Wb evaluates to 0.641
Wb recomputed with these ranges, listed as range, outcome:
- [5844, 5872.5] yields 0.649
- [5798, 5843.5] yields 0.685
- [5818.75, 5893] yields 0.66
